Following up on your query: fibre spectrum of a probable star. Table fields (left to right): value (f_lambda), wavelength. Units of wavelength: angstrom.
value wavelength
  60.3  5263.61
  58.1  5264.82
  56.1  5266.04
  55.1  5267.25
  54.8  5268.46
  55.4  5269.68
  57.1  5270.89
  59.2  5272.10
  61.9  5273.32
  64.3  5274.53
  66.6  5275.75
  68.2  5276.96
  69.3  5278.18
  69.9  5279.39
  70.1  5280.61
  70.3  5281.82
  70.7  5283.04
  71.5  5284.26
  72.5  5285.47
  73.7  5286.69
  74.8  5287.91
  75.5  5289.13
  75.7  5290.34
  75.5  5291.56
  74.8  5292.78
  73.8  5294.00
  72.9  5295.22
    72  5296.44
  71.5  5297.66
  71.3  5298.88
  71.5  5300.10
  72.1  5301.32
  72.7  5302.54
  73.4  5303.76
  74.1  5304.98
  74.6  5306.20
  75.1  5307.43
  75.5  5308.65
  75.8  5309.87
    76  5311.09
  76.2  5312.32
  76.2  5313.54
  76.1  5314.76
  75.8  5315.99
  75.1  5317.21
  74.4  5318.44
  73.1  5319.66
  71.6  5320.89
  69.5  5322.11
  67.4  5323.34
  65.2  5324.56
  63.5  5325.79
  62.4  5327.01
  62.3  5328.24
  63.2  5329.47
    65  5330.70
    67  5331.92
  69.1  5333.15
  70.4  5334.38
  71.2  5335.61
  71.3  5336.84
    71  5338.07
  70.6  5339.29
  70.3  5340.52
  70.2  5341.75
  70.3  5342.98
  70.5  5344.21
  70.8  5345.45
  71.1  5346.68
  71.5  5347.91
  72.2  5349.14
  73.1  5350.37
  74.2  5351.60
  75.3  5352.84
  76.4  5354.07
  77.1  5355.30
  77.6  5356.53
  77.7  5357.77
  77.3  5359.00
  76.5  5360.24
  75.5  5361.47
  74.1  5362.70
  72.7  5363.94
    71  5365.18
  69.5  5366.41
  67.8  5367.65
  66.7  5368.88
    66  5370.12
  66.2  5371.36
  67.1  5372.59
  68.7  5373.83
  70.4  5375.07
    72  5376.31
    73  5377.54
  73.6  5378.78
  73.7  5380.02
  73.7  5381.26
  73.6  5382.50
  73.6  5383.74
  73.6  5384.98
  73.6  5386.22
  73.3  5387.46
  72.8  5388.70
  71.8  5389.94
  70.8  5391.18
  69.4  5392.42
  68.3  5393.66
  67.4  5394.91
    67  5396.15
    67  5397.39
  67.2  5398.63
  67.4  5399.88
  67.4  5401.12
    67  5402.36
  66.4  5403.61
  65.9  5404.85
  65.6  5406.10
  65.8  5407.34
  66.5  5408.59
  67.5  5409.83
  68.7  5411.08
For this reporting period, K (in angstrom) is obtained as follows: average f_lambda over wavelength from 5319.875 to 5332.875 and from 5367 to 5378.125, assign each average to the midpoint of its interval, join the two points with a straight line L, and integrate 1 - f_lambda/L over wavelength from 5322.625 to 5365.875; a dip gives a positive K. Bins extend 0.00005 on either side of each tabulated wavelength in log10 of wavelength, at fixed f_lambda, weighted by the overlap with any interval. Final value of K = -2.5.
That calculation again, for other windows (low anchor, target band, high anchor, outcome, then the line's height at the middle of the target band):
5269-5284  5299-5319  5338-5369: -1.8 angstrom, 68.5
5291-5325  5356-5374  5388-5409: -0.4 angstrom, 69.9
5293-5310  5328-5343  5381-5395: 0.8 angstrom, 72.7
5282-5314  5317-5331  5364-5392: 1.0 angstrom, 72.9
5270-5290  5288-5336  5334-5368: -1.0 angstrom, 70.4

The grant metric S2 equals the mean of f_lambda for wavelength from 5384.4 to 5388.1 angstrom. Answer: 73.5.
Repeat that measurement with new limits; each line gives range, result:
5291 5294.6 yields 74.6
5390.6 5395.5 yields 68.9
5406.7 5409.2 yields 66.1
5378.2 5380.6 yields 73.6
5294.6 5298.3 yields 72.1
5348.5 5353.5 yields 73.7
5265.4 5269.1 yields 55.2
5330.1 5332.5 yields 66.2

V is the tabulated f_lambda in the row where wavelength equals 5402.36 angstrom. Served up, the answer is 67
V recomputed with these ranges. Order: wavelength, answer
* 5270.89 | 57.1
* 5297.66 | 71.5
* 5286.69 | 73.7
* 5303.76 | 73.4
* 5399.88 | 67.4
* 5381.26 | 73.7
